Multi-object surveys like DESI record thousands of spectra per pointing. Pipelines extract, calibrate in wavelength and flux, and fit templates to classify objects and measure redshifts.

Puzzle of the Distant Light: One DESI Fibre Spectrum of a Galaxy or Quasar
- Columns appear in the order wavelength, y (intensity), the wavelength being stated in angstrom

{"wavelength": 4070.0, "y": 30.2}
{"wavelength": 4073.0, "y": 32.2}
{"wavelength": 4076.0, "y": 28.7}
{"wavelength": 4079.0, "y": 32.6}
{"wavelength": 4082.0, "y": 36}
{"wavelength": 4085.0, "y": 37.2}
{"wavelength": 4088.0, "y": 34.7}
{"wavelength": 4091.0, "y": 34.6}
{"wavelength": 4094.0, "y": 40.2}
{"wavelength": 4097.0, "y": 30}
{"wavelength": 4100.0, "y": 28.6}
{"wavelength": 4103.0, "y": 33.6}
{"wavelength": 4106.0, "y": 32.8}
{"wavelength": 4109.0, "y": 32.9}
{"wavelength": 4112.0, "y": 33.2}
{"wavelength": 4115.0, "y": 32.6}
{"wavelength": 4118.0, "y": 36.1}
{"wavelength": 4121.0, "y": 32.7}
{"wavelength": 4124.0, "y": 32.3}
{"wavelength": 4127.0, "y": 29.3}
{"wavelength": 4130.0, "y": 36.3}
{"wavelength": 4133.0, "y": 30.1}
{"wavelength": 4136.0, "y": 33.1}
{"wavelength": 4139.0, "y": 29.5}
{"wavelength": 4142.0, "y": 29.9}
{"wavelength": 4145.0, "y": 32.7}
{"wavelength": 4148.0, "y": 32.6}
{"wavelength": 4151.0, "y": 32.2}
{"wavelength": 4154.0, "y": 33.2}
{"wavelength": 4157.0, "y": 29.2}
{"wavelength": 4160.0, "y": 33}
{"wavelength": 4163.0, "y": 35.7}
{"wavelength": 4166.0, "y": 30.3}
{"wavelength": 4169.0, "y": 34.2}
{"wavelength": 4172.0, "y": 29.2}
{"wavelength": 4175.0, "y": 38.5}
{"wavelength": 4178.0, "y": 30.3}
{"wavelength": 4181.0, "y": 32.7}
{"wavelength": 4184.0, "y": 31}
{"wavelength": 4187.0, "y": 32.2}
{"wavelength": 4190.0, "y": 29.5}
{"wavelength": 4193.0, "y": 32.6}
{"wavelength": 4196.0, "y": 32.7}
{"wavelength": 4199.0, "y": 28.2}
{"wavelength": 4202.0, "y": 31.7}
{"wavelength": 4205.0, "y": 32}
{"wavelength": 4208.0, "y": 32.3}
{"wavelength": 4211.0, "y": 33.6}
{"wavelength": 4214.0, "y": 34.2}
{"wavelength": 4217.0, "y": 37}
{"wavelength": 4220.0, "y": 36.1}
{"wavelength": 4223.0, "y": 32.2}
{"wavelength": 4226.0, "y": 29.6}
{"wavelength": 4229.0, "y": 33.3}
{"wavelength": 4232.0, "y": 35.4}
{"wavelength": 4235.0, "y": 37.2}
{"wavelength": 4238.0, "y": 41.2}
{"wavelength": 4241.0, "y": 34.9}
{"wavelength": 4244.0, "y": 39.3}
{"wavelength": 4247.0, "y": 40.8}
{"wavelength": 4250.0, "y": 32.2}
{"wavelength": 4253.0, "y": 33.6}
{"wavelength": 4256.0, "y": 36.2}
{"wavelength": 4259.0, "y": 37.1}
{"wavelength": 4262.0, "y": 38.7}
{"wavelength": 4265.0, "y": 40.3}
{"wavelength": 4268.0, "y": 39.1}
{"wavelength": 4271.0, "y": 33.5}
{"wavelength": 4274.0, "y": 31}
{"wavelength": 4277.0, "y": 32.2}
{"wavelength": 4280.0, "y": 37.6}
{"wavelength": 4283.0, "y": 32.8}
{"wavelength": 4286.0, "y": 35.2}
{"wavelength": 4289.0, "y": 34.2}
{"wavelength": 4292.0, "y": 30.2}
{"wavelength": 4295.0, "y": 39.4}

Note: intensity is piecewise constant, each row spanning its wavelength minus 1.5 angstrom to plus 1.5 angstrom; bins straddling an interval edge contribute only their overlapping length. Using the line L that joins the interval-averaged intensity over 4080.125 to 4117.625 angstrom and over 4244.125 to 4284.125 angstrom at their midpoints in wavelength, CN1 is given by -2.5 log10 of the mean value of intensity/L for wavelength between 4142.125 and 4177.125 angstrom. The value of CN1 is 0.07 mag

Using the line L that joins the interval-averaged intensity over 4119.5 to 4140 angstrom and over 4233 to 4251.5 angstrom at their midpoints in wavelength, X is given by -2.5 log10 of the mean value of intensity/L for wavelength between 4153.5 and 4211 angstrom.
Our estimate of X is 0.08 mag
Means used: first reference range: 32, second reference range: 37.5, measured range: 32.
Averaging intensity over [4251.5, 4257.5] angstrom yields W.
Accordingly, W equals 34.9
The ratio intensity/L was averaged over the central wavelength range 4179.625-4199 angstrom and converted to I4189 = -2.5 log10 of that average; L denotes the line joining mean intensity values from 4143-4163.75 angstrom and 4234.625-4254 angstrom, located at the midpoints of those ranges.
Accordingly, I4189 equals 0.09 mag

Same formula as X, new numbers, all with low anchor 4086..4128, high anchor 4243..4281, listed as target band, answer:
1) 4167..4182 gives 0.052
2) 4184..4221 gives 0.081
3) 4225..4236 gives 0.053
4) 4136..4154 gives 0.075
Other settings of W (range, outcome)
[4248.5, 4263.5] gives 35.6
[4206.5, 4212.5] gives 32.9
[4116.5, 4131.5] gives 33.3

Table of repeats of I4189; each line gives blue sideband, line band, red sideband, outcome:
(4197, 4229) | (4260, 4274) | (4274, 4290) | -0.10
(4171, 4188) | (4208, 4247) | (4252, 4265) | -0.01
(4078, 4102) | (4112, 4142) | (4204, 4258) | 0.07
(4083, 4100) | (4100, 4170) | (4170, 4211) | 0.04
